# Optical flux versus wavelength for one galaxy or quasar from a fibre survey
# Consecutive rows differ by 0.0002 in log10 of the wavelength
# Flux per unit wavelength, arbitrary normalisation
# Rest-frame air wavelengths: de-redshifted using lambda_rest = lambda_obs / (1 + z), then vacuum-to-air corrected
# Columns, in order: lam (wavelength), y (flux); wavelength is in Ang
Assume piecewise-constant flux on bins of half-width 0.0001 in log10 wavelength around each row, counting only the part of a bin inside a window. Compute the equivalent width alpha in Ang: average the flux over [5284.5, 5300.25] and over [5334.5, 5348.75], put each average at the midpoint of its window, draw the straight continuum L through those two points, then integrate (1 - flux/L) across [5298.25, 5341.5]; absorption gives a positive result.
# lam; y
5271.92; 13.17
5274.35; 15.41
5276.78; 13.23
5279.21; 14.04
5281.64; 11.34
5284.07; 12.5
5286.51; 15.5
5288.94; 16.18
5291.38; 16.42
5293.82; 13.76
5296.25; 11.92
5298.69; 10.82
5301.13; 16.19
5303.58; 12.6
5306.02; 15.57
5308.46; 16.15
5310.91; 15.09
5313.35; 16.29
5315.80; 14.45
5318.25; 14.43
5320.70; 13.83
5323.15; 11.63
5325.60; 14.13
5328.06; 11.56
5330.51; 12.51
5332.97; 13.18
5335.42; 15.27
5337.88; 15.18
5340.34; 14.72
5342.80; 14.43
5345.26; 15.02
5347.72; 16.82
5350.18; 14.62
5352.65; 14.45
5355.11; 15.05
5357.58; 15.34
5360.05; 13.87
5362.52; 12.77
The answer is 1.62 Ang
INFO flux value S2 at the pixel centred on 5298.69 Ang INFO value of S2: 10.82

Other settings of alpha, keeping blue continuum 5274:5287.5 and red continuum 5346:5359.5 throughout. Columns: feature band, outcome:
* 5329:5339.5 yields 0.54 Ang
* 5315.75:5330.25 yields 1.30 Ang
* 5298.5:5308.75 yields -0.28 Ang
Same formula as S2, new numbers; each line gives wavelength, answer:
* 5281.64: 11.34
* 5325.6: 14.13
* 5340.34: 14.72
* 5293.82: 13.76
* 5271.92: 13.17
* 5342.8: 14.43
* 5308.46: 16.15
